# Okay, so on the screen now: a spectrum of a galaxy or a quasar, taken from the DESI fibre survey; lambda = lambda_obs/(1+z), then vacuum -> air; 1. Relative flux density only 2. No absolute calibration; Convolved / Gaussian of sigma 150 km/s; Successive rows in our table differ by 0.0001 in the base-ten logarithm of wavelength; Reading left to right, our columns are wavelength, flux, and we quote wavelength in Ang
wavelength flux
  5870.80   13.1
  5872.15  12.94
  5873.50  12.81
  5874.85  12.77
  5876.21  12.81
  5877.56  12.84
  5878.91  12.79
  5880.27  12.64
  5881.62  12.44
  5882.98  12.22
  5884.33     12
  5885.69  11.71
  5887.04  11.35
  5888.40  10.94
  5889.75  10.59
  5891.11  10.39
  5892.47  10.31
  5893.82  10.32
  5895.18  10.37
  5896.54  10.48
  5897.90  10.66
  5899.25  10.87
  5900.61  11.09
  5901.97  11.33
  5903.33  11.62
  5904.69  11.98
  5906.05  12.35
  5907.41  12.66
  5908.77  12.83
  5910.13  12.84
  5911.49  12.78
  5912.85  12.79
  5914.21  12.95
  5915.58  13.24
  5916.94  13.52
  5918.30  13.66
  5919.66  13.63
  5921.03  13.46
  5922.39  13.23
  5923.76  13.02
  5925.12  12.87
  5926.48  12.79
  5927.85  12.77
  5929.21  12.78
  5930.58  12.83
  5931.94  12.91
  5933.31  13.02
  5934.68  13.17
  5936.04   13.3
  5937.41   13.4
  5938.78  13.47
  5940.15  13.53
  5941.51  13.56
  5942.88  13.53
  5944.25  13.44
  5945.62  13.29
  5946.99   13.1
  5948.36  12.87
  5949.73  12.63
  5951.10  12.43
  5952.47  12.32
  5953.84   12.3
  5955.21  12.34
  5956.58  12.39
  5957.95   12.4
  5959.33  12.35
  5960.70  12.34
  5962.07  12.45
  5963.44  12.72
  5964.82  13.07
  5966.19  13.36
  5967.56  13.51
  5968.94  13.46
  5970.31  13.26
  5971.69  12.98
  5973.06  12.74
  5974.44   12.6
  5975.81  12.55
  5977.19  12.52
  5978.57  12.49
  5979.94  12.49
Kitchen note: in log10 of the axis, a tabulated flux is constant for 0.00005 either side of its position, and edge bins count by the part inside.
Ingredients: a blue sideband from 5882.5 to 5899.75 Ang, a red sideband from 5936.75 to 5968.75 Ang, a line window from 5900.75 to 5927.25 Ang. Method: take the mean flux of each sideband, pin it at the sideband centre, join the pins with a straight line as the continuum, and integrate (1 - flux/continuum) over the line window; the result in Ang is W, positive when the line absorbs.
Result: -2.5 Ang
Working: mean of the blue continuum 10.9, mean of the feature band 12.8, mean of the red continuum 12.9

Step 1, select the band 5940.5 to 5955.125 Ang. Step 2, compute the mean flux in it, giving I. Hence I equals 12.9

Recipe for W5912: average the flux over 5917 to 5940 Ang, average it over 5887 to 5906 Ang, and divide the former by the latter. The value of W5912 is 1.2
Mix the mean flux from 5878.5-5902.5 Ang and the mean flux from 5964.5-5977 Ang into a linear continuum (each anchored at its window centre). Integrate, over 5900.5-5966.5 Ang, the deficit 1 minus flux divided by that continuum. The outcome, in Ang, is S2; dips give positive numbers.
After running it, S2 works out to -3.55 Ang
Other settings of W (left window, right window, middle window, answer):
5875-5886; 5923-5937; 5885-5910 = 2.74 Ang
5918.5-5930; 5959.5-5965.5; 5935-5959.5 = -0.25 Ang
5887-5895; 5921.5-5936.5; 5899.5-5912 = -0.65 Ang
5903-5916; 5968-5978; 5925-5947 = -0.78 Ang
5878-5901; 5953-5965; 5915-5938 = -2.43 Ang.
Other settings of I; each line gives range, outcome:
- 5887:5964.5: 12.4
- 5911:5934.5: 13.1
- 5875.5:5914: 11.7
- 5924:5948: 13.2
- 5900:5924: 12.7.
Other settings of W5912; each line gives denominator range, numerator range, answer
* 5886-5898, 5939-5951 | 1.24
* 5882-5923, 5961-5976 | 1.09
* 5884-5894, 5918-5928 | 1.20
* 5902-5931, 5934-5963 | 1.00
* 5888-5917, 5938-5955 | 1.12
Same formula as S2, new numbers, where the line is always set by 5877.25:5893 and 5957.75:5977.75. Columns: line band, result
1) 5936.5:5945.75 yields -0.7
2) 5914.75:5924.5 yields -1.0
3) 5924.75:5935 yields -0.5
